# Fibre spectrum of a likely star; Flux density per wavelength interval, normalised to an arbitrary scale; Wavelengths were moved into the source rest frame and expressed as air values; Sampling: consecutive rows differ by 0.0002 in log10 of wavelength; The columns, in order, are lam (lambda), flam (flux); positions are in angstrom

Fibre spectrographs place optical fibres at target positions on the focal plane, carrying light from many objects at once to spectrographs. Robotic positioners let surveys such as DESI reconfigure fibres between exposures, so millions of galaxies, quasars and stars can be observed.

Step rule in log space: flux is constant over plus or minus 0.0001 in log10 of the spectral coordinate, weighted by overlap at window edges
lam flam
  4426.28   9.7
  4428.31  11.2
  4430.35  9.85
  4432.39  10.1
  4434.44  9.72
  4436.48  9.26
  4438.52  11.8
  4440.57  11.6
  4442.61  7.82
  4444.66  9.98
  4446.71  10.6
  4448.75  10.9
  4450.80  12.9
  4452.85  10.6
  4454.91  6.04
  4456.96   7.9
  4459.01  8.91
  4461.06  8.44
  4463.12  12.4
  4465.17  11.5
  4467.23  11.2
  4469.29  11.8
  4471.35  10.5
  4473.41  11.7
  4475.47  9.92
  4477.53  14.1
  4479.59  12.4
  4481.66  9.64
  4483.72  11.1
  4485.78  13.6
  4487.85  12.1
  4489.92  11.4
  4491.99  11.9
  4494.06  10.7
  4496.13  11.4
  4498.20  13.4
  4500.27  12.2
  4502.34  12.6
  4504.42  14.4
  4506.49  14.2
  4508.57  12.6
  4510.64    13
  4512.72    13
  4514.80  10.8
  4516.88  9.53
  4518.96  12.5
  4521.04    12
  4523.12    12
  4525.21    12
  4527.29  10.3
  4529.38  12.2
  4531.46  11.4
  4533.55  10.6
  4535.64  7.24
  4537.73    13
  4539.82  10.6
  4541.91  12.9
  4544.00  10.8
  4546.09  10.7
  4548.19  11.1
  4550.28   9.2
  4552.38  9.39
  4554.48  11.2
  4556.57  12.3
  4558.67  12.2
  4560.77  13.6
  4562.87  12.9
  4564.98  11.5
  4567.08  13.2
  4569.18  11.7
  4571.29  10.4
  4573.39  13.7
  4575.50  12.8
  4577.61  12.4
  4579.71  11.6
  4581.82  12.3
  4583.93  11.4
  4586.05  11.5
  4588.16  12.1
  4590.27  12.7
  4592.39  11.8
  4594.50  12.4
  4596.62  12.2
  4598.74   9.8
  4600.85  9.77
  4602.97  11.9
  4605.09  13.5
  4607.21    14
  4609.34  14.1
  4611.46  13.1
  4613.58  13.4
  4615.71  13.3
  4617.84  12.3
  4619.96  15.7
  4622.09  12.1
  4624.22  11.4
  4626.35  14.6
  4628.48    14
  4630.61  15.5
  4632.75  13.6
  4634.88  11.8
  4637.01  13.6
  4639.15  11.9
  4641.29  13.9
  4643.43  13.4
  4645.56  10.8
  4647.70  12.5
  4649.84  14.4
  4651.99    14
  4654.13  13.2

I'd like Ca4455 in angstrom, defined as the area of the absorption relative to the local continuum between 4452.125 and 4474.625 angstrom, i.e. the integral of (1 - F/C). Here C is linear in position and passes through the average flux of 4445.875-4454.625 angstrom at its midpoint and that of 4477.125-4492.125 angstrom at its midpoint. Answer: 2.38 angstrom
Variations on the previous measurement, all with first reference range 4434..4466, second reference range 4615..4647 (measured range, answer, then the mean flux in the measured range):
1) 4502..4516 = -2.4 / 12.9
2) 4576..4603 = 1.6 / 11.7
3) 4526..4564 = 1.6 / 11.2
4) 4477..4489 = -1.7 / 12.1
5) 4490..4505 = -1.9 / 12.2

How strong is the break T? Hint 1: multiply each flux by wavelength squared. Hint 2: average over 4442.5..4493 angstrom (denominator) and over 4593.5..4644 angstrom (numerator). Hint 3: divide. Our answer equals 1.3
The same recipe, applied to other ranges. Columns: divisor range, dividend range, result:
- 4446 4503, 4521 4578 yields 1.07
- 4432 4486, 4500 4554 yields 1.12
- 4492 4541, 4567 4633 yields 1.11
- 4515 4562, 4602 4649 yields 1.22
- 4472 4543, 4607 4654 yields 1.19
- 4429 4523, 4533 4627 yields 1.12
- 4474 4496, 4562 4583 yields 1.09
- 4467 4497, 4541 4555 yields 0.95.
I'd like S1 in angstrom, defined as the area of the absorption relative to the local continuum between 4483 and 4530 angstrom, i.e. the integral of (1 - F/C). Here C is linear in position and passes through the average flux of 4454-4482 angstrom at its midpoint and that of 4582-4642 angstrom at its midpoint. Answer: -4.4 angstrom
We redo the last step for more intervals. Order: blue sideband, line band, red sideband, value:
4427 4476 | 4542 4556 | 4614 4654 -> 1.5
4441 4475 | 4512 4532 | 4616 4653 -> -0.4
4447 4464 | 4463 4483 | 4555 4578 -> -2.5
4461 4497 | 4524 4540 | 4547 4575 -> 1.0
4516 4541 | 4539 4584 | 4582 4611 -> -0.5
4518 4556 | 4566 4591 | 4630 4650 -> -0.6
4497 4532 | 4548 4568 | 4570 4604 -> 0.5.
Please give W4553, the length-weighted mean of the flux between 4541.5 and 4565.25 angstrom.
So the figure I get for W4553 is 11.4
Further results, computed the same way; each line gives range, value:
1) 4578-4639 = 12.7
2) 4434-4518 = 11.2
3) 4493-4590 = 11.8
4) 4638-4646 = 12.6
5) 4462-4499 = 11.7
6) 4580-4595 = 12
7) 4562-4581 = 12.2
